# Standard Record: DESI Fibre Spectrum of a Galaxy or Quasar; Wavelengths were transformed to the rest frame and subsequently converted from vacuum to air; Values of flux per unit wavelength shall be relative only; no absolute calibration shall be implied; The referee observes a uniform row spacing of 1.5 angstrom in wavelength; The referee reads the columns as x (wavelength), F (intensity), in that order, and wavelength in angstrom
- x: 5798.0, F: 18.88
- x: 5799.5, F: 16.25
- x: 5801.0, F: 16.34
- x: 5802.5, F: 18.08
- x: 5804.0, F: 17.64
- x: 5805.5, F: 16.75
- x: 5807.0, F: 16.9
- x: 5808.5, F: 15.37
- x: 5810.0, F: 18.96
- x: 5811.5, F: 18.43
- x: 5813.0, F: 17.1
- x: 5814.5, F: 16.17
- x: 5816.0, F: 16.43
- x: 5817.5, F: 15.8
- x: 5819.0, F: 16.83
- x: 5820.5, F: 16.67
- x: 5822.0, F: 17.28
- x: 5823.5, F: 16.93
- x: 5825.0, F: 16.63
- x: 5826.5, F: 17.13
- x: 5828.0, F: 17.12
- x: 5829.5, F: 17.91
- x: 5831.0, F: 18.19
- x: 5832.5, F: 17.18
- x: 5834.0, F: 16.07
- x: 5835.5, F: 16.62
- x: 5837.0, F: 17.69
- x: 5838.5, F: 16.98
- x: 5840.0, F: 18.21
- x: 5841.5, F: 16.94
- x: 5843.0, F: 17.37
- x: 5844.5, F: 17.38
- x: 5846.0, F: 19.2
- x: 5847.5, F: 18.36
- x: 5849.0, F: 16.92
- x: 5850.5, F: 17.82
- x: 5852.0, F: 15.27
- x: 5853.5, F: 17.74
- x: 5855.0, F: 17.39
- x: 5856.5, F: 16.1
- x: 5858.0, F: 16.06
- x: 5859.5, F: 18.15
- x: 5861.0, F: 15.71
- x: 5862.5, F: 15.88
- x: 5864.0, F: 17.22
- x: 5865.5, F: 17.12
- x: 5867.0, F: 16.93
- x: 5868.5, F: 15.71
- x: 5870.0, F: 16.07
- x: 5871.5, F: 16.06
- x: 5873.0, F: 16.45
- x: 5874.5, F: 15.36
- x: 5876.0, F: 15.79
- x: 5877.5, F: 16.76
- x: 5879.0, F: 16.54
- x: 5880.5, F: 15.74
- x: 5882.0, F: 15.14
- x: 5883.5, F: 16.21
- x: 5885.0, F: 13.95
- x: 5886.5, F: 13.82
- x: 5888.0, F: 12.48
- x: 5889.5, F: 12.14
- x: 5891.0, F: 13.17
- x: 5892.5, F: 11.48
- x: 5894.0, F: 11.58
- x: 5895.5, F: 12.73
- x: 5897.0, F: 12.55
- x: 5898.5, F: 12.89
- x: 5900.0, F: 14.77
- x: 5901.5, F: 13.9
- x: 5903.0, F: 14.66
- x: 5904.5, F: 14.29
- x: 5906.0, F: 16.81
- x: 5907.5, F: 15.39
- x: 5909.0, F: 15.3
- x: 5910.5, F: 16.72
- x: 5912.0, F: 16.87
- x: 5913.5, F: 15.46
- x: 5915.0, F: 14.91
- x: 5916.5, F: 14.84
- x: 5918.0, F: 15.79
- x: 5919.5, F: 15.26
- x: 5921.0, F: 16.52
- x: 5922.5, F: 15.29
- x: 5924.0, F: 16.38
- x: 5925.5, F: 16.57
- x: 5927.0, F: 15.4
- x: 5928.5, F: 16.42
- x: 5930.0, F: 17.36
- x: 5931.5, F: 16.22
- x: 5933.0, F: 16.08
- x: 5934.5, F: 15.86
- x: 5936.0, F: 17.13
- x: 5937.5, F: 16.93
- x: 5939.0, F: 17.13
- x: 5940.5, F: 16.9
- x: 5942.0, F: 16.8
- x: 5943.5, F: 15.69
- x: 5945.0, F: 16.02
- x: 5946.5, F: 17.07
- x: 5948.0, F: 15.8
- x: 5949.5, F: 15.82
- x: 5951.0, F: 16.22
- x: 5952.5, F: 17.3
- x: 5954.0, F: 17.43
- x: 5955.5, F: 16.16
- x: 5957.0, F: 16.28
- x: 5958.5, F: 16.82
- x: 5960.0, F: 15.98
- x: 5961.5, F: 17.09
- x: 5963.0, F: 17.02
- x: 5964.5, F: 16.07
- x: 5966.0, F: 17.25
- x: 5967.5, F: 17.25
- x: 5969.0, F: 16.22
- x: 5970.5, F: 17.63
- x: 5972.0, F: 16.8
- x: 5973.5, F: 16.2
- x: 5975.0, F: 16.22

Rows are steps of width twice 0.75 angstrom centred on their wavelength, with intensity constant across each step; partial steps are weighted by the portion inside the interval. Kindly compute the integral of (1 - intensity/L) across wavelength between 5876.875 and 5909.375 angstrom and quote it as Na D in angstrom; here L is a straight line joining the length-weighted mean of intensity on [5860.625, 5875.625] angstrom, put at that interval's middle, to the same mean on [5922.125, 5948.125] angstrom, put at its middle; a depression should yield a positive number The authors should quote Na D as 4.3 angstrom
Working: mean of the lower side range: 16.3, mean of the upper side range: 16.4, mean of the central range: 14.2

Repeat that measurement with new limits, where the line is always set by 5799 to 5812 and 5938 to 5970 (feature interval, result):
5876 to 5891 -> 1.91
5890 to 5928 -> 4.53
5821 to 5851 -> -0.57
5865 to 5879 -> 0.56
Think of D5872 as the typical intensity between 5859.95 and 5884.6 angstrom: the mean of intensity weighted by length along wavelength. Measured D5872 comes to 16.2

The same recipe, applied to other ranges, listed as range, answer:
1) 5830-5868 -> 17.1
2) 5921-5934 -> 16.2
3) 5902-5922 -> 15.6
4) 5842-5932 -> 15.6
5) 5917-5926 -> 15.9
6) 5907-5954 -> 16.2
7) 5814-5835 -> 16.9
